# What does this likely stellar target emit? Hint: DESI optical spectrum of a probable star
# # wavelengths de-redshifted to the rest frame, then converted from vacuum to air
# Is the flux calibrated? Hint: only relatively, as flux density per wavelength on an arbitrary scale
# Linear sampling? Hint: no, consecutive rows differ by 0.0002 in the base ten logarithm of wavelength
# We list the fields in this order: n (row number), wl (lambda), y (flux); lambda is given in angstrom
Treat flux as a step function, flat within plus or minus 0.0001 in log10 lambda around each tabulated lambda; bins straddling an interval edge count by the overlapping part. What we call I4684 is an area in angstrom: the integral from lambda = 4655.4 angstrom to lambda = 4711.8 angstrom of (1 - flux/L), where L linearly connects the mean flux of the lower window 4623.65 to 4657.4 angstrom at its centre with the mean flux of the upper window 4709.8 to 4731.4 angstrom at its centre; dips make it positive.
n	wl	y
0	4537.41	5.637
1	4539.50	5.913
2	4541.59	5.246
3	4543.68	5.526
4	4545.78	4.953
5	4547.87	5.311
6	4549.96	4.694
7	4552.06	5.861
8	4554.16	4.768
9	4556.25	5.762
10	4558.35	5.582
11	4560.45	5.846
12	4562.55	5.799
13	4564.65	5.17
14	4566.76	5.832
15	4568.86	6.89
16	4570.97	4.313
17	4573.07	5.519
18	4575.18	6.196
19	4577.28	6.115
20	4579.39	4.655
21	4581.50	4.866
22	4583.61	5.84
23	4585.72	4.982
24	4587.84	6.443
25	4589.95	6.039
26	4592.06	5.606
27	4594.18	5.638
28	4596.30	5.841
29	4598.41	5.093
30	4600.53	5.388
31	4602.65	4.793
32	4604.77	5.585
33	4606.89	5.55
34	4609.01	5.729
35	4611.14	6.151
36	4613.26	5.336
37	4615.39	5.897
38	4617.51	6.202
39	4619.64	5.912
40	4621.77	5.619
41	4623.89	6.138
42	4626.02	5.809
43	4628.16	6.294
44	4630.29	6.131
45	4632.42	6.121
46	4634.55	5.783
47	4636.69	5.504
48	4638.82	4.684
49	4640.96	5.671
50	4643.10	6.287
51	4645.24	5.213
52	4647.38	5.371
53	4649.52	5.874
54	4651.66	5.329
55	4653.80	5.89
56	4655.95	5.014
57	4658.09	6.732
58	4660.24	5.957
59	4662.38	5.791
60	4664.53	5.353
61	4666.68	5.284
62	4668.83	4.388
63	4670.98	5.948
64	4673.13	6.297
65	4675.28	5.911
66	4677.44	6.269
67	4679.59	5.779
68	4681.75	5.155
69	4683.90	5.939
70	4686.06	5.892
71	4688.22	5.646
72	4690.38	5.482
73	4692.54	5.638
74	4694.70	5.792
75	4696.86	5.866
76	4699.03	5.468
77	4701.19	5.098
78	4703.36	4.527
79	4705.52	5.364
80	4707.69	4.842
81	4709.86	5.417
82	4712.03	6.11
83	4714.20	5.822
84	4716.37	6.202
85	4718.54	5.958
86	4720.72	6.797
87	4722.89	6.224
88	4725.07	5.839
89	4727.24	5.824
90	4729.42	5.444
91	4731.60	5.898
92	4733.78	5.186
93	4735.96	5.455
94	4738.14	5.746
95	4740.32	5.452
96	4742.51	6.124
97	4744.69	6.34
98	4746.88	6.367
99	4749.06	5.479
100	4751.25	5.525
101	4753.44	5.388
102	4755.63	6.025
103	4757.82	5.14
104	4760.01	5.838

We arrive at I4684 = 2.56 angstrom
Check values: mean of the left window 5.69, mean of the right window 5.99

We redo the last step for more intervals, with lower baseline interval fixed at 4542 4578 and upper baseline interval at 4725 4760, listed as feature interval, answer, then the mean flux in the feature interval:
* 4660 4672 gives 0.46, 5.42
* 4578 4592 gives 0.14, 5.5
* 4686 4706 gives 0.70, 5.46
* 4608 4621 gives -0.67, 5.86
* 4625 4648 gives -0.49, 5.72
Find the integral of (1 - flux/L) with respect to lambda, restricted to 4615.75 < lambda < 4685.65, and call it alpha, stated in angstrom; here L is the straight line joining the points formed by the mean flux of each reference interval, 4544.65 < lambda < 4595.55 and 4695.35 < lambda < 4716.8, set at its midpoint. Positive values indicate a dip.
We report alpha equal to -3.3 angstrom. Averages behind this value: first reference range 5.53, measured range 5.74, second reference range 5.46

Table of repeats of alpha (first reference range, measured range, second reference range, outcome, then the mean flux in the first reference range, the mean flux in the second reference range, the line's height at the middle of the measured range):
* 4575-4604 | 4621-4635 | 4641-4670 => -1.1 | 5.52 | 5.58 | 5.55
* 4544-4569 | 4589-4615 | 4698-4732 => -0.1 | 5.49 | 5.67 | 5.54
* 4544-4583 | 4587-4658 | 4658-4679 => -1.1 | 5.46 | 5.75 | 5.62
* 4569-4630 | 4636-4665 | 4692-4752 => 0.3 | 5.65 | 5.71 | 5.68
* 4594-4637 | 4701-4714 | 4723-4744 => 1.0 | 5.75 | 5.7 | 5.71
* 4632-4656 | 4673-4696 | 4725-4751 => -0.5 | 5.57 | 5.75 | 5.65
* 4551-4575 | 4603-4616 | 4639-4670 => -0.2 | 5.6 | 5.56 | 5.58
